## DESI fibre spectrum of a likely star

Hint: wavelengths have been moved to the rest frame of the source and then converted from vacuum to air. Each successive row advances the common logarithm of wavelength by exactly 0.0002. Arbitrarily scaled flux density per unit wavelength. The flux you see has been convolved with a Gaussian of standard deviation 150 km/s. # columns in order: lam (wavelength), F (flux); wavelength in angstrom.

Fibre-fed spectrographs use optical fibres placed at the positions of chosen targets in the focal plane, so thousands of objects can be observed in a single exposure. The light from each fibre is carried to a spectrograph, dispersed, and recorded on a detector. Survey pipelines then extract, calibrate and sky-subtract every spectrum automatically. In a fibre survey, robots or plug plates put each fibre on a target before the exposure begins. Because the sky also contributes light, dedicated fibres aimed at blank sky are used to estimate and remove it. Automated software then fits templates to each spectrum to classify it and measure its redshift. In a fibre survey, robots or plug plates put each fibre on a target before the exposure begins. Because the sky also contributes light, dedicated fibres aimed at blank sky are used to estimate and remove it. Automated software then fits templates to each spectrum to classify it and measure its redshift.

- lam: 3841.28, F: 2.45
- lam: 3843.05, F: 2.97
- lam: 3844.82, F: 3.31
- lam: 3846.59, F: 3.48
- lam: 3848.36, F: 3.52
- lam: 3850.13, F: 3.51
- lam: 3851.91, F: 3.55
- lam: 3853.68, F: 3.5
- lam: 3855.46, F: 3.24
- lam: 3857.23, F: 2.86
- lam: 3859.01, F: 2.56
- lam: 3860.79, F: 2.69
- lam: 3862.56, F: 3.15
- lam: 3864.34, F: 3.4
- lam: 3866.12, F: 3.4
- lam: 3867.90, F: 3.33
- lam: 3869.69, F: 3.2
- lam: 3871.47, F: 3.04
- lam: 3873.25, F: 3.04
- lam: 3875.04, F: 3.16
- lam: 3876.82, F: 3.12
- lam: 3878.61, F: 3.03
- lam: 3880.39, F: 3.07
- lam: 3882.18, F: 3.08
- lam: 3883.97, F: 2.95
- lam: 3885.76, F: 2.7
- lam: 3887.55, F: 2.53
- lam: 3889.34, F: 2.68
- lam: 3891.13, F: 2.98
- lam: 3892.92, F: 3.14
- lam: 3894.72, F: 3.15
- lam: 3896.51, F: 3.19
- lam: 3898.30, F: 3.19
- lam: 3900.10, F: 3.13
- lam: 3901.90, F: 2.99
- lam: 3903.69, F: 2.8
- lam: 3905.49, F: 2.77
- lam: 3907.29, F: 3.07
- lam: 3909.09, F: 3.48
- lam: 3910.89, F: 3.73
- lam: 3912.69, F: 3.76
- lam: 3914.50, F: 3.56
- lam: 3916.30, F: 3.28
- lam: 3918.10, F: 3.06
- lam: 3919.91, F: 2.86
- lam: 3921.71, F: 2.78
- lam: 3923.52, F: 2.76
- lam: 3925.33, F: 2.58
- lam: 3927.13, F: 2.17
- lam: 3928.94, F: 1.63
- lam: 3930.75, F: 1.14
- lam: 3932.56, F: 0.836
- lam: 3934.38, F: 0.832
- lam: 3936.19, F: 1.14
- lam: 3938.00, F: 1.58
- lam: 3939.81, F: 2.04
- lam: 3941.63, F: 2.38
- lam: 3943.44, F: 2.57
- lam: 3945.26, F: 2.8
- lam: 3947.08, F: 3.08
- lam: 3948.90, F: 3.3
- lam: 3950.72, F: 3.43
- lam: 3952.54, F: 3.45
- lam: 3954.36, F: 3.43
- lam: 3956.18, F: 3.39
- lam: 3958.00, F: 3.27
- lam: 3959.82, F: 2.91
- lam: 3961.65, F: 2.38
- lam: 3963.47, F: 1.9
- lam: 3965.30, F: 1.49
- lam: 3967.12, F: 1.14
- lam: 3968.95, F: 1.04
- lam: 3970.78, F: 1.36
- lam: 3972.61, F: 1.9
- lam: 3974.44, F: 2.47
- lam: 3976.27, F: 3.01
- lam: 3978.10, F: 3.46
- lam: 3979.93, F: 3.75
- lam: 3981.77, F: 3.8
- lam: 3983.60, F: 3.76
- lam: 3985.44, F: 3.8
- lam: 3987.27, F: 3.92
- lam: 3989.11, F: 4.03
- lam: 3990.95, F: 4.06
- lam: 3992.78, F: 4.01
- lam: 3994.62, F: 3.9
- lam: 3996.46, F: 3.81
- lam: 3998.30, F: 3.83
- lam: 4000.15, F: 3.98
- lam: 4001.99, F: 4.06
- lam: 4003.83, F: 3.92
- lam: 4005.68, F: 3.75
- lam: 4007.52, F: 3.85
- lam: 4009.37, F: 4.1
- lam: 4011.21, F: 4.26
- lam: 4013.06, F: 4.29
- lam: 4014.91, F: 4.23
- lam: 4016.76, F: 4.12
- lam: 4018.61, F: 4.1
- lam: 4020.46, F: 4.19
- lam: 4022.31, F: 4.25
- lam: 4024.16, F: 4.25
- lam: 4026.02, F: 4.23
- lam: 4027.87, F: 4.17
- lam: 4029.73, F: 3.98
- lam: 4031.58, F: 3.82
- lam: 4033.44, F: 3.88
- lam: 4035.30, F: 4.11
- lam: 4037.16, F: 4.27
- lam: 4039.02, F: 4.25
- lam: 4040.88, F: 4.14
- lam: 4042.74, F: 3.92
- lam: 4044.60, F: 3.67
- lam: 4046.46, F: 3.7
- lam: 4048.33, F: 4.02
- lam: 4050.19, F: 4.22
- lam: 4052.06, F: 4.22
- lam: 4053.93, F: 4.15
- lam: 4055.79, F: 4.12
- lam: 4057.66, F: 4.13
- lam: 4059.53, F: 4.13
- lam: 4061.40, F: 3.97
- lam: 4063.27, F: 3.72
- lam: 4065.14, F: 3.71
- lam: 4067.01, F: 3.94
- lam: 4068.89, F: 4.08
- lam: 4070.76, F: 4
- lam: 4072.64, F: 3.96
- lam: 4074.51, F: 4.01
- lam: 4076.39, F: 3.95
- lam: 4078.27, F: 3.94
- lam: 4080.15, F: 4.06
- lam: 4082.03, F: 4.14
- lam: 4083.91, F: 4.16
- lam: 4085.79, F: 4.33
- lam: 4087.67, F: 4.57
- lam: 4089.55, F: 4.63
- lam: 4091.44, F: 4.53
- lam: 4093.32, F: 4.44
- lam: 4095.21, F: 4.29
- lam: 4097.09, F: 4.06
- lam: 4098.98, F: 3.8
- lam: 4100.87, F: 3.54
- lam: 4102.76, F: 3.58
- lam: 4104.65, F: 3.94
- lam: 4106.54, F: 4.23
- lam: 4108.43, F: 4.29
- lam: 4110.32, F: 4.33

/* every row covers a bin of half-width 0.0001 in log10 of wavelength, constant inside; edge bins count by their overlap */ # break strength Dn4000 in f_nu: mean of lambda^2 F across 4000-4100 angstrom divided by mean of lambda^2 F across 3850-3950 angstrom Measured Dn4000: 1.56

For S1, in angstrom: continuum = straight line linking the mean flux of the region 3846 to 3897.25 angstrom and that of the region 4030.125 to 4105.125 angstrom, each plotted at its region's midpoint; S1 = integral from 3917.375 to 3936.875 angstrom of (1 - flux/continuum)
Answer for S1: 8.0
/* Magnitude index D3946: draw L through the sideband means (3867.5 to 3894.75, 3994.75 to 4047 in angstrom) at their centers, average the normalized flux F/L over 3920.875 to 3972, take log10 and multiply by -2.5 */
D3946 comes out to 0.48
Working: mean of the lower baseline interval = 3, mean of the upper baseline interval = 4.04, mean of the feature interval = 2.24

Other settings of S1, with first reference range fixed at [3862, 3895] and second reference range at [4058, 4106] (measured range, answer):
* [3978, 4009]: -2.2 angstrom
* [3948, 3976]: 8.0 angstrom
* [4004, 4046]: -3.3 angstrom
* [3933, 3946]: 5.8 angstrom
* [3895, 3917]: -0.3 angstrom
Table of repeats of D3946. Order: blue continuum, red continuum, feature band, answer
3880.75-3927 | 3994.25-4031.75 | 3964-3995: 0.26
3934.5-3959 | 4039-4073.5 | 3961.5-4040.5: -0.06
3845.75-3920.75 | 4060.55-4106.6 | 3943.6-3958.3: 0.07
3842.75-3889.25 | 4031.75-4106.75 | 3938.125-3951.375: 0.27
